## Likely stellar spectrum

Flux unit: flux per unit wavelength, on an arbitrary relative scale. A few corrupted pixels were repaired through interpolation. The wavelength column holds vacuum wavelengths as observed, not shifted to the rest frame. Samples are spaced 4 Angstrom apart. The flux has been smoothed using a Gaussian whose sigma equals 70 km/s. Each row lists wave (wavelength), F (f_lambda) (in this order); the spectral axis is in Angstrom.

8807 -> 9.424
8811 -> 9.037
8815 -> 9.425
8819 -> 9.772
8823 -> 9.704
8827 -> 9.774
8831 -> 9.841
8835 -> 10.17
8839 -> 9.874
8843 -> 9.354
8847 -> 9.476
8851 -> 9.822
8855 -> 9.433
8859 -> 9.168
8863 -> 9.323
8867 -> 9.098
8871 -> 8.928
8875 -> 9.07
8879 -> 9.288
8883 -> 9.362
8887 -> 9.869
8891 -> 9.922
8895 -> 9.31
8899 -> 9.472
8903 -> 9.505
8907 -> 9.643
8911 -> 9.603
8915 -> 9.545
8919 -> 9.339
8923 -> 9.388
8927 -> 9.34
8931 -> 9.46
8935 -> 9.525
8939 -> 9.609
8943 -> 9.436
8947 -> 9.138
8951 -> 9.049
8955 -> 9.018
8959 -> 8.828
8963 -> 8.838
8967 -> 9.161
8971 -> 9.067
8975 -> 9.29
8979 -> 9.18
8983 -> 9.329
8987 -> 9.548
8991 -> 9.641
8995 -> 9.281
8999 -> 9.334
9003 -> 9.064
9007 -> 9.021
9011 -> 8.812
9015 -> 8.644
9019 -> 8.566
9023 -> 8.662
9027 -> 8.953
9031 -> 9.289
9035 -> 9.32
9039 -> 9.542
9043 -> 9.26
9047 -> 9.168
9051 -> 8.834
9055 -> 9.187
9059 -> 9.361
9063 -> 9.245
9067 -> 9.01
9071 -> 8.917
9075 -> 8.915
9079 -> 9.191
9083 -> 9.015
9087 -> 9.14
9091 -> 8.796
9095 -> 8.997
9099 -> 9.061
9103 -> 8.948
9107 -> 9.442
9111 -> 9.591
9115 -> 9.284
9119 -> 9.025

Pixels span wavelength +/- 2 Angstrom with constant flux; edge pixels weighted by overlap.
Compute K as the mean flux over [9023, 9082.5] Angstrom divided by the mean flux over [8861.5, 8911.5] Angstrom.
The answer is 1.0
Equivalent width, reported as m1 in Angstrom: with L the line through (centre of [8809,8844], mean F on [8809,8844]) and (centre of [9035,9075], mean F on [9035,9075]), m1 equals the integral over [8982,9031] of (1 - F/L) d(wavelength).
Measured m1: 1.0 Angstrom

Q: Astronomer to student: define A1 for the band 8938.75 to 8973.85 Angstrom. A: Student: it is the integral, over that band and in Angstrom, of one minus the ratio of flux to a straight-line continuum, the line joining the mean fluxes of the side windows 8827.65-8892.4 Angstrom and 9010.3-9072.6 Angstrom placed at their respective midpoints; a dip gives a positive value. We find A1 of 0.6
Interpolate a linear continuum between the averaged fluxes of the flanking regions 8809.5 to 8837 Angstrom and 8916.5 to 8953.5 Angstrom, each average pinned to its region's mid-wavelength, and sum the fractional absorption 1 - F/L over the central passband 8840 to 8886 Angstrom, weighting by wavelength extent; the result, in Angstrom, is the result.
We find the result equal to 1.2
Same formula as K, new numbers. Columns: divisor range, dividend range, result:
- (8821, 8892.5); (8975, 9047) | 0.96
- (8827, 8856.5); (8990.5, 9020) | 0.93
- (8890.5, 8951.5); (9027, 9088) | 0.97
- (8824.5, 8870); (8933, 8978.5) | 0.96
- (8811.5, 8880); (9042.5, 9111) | 0.96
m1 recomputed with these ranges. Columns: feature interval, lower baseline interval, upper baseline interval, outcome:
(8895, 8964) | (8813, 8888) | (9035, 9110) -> 0.2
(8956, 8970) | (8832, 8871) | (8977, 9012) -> 0.5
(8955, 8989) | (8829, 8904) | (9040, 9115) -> 0.6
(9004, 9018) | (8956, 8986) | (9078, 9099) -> 0.4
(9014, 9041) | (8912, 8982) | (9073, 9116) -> 0.5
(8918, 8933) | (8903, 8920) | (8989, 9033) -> 0.1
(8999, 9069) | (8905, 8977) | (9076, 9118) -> 1.0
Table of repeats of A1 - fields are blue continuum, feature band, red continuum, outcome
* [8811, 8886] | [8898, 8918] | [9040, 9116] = -0.3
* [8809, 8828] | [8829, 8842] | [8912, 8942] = -0.5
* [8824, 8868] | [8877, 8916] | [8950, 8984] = -0.7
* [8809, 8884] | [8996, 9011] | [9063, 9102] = 0.1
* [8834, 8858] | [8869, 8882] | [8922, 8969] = 0.6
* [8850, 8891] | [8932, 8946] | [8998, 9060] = -0.4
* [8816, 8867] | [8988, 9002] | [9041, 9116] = -0.2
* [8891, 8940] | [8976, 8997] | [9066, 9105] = -0.2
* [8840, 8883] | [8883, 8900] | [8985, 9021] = -0.6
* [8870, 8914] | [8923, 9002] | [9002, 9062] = -0.1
